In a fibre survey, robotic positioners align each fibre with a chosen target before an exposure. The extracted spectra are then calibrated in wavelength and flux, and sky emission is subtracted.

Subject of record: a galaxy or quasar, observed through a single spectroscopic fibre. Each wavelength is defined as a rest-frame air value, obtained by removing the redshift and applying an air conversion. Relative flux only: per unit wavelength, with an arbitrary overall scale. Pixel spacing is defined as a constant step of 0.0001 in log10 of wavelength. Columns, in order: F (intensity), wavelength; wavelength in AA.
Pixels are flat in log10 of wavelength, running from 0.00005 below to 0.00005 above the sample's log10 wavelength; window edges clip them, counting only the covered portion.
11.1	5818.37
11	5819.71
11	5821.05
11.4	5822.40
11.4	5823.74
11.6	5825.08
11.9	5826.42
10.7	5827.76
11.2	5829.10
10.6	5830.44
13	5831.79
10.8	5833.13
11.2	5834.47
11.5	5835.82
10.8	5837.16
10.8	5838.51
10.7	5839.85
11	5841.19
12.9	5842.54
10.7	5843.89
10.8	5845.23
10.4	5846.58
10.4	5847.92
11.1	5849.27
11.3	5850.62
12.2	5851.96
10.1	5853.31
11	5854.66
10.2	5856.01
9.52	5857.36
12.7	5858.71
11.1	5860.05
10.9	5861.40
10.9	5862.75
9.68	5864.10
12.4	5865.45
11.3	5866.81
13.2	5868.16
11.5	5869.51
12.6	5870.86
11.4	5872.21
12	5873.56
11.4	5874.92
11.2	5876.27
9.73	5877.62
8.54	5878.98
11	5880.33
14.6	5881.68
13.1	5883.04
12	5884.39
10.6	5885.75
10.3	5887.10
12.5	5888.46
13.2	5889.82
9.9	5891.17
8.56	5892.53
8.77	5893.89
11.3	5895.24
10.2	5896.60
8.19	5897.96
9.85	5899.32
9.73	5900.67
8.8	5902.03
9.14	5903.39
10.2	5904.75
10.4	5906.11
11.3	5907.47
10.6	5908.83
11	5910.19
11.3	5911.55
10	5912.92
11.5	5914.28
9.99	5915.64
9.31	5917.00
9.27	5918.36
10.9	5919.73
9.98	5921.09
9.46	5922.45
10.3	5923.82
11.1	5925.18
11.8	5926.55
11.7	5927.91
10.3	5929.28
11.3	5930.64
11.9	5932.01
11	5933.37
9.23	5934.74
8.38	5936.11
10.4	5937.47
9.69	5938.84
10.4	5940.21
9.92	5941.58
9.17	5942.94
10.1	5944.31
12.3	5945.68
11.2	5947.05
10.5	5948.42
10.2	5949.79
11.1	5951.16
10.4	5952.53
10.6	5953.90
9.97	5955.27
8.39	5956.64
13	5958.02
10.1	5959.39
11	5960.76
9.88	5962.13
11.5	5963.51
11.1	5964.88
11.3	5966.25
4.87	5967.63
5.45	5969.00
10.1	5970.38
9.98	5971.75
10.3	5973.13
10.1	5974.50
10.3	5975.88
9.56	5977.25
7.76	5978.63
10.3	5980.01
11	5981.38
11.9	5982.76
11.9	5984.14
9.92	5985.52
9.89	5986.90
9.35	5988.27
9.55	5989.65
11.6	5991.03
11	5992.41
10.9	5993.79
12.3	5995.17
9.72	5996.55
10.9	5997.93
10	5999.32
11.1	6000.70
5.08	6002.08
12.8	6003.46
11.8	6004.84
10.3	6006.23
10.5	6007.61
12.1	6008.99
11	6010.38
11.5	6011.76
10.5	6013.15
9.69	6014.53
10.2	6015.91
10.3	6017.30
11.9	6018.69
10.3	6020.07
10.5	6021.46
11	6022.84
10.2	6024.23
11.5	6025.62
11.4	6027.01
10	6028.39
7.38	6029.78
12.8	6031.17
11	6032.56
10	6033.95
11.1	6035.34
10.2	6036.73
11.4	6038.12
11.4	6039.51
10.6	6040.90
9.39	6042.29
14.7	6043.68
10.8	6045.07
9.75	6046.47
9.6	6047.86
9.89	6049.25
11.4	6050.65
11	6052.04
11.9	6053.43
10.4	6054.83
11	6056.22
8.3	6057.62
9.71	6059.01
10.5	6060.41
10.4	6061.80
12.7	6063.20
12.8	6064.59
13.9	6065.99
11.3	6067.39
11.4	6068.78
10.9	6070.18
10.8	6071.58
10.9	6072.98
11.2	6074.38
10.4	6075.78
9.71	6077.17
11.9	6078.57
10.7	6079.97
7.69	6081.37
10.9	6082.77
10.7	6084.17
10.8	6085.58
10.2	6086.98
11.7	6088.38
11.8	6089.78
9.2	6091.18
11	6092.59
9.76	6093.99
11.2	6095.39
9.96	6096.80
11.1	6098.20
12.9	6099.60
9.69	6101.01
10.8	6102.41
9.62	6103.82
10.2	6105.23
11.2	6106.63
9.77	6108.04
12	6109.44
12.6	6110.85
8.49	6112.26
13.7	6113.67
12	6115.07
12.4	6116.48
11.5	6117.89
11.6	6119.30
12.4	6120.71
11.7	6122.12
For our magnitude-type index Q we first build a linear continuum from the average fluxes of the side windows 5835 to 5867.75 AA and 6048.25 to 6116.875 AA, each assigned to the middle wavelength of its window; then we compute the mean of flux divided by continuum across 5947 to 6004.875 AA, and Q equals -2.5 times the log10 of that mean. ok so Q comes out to 0.08 mag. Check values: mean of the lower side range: 11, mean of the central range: 10.2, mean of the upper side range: 10.9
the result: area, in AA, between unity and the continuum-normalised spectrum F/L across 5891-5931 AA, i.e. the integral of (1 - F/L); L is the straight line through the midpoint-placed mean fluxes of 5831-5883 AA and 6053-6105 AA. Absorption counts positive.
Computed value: 3.35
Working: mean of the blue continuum 11.2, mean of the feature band 10.2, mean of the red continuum 10.8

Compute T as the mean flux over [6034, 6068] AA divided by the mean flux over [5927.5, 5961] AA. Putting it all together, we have 1.05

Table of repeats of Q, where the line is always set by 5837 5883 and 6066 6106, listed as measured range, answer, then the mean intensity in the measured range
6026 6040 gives 0.02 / 10.7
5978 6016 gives 0.04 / 10.5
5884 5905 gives 0.10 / 10.2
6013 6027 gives 0.02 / 10.7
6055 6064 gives 0.03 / 10.5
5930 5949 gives 0.07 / 10.4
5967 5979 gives 0.24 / 8.76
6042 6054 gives -0.02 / 11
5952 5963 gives 0.06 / 10.4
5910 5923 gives 0.08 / 10.3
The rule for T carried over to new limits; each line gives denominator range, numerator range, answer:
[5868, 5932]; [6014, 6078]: 1.01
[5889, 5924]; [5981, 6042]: 1.05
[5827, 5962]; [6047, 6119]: 1.01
